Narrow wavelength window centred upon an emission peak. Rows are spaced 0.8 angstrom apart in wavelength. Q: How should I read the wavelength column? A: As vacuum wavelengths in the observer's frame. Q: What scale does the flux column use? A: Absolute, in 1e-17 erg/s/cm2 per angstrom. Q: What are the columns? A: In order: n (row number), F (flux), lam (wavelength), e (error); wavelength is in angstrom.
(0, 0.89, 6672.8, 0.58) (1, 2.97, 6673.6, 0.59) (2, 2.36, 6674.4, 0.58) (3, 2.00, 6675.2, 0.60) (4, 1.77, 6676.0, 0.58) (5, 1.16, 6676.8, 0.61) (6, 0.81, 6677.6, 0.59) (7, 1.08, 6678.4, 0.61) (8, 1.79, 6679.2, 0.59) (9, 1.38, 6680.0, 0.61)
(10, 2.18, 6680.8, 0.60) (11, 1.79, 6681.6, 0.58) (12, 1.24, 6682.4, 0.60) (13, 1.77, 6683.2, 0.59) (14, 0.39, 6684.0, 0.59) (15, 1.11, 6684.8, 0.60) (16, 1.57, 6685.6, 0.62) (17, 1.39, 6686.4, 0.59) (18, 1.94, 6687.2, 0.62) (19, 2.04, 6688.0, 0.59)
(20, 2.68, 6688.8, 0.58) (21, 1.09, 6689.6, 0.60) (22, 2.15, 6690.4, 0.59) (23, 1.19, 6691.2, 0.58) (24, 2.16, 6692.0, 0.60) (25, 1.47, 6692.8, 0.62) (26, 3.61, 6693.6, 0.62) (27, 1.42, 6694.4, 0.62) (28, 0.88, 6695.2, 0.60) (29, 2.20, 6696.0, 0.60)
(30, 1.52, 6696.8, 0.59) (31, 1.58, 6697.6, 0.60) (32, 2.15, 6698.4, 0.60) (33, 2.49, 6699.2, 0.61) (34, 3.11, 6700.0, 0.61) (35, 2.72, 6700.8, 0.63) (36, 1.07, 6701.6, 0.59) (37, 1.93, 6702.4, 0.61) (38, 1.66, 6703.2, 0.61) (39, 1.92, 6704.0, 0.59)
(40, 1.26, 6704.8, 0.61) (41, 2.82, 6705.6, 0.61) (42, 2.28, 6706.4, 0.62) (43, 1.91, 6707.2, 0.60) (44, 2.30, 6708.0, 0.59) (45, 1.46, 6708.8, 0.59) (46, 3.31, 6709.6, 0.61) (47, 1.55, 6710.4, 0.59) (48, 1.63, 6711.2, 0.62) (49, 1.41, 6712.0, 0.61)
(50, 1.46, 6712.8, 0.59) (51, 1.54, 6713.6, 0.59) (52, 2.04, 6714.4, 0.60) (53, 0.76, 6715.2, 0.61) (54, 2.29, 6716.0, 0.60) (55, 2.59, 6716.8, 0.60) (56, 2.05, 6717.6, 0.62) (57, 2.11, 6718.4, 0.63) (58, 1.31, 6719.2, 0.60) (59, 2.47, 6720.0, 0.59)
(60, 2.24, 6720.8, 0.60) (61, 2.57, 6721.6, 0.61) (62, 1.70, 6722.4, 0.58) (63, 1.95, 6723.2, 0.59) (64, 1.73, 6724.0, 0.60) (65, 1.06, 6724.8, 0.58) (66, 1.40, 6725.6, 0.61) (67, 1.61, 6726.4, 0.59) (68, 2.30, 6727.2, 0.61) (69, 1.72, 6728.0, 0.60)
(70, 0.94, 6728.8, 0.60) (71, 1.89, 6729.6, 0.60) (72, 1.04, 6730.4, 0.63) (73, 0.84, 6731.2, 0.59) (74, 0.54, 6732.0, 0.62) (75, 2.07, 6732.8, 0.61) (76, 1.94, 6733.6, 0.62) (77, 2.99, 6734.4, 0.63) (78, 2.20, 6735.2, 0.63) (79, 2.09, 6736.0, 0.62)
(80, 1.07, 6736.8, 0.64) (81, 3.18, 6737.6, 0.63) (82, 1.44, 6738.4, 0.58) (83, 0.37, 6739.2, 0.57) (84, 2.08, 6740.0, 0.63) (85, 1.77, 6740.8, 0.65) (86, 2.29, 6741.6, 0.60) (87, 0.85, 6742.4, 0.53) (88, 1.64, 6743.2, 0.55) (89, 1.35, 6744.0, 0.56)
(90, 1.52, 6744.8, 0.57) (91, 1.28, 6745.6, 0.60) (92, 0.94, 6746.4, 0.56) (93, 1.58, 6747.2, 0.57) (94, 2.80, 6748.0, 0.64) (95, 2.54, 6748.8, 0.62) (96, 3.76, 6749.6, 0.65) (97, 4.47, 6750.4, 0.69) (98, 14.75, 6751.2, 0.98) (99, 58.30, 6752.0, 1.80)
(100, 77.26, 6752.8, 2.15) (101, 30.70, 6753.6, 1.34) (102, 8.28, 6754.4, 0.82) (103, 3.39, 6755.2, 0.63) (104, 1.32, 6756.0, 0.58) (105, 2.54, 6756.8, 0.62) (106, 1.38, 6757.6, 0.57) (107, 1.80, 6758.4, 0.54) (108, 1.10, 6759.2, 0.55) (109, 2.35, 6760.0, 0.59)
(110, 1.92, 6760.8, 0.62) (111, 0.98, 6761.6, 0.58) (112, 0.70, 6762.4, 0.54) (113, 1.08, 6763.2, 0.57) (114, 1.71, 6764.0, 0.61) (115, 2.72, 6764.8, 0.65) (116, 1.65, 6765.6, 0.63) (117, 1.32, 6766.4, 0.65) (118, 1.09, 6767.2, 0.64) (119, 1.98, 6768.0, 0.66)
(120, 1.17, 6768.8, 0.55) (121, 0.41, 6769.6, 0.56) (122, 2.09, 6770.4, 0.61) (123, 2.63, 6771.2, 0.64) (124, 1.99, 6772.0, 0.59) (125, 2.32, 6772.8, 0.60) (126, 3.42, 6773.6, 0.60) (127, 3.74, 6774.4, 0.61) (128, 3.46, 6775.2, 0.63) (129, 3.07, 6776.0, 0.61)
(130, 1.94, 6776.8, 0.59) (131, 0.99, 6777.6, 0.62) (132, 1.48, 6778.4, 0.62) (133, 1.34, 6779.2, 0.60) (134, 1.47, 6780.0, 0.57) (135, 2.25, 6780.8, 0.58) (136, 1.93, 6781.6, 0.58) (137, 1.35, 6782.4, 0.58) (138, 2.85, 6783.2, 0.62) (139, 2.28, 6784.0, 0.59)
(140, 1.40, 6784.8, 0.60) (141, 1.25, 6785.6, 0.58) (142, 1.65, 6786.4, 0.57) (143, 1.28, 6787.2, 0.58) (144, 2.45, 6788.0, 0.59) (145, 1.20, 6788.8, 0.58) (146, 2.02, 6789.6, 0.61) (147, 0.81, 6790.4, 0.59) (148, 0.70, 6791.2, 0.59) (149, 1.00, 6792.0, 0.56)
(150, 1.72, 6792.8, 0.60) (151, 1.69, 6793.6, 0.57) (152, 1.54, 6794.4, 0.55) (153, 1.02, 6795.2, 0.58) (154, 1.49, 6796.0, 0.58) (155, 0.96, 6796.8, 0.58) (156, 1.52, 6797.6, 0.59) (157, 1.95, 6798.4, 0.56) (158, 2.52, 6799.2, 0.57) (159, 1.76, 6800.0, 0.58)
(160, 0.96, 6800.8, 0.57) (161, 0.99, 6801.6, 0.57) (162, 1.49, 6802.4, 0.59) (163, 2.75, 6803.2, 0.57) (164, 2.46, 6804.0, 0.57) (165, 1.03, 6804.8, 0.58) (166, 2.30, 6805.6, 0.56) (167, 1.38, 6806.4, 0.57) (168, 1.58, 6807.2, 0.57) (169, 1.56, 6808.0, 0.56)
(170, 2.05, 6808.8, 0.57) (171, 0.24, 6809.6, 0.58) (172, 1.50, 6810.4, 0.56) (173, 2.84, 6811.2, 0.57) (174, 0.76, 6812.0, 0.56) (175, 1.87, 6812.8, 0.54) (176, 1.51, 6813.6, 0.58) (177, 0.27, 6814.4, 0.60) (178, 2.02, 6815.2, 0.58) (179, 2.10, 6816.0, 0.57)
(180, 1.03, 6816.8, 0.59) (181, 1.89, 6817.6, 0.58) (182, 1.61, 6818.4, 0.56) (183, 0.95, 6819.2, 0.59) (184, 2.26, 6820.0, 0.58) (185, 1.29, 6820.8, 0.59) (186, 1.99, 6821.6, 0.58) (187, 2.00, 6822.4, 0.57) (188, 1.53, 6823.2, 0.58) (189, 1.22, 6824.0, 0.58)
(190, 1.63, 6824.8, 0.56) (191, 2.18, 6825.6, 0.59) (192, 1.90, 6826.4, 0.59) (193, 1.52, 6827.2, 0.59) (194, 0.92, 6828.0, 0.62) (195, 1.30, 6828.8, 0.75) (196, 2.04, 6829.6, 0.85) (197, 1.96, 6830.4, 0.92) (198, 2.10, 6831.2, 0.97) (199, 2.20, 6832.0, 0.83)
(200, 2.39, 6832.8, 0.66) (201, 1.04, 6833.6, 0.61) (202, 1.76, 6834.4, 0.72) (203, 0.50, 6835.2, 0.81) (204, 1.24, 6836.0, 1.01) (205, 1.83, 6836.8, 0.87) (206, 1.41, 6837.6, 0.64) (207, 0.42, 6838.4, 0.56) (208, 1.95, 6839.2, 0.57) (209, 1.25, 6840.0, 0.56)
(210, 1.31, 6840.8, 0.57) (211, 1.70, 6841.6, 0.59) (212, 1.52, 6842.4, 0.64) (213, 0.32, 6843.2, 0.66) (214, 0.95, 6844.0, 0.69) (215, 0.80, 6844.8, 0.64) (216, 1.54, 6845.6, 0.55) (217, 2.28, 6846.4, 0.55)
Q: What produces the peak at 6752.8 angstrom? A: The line Halpha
